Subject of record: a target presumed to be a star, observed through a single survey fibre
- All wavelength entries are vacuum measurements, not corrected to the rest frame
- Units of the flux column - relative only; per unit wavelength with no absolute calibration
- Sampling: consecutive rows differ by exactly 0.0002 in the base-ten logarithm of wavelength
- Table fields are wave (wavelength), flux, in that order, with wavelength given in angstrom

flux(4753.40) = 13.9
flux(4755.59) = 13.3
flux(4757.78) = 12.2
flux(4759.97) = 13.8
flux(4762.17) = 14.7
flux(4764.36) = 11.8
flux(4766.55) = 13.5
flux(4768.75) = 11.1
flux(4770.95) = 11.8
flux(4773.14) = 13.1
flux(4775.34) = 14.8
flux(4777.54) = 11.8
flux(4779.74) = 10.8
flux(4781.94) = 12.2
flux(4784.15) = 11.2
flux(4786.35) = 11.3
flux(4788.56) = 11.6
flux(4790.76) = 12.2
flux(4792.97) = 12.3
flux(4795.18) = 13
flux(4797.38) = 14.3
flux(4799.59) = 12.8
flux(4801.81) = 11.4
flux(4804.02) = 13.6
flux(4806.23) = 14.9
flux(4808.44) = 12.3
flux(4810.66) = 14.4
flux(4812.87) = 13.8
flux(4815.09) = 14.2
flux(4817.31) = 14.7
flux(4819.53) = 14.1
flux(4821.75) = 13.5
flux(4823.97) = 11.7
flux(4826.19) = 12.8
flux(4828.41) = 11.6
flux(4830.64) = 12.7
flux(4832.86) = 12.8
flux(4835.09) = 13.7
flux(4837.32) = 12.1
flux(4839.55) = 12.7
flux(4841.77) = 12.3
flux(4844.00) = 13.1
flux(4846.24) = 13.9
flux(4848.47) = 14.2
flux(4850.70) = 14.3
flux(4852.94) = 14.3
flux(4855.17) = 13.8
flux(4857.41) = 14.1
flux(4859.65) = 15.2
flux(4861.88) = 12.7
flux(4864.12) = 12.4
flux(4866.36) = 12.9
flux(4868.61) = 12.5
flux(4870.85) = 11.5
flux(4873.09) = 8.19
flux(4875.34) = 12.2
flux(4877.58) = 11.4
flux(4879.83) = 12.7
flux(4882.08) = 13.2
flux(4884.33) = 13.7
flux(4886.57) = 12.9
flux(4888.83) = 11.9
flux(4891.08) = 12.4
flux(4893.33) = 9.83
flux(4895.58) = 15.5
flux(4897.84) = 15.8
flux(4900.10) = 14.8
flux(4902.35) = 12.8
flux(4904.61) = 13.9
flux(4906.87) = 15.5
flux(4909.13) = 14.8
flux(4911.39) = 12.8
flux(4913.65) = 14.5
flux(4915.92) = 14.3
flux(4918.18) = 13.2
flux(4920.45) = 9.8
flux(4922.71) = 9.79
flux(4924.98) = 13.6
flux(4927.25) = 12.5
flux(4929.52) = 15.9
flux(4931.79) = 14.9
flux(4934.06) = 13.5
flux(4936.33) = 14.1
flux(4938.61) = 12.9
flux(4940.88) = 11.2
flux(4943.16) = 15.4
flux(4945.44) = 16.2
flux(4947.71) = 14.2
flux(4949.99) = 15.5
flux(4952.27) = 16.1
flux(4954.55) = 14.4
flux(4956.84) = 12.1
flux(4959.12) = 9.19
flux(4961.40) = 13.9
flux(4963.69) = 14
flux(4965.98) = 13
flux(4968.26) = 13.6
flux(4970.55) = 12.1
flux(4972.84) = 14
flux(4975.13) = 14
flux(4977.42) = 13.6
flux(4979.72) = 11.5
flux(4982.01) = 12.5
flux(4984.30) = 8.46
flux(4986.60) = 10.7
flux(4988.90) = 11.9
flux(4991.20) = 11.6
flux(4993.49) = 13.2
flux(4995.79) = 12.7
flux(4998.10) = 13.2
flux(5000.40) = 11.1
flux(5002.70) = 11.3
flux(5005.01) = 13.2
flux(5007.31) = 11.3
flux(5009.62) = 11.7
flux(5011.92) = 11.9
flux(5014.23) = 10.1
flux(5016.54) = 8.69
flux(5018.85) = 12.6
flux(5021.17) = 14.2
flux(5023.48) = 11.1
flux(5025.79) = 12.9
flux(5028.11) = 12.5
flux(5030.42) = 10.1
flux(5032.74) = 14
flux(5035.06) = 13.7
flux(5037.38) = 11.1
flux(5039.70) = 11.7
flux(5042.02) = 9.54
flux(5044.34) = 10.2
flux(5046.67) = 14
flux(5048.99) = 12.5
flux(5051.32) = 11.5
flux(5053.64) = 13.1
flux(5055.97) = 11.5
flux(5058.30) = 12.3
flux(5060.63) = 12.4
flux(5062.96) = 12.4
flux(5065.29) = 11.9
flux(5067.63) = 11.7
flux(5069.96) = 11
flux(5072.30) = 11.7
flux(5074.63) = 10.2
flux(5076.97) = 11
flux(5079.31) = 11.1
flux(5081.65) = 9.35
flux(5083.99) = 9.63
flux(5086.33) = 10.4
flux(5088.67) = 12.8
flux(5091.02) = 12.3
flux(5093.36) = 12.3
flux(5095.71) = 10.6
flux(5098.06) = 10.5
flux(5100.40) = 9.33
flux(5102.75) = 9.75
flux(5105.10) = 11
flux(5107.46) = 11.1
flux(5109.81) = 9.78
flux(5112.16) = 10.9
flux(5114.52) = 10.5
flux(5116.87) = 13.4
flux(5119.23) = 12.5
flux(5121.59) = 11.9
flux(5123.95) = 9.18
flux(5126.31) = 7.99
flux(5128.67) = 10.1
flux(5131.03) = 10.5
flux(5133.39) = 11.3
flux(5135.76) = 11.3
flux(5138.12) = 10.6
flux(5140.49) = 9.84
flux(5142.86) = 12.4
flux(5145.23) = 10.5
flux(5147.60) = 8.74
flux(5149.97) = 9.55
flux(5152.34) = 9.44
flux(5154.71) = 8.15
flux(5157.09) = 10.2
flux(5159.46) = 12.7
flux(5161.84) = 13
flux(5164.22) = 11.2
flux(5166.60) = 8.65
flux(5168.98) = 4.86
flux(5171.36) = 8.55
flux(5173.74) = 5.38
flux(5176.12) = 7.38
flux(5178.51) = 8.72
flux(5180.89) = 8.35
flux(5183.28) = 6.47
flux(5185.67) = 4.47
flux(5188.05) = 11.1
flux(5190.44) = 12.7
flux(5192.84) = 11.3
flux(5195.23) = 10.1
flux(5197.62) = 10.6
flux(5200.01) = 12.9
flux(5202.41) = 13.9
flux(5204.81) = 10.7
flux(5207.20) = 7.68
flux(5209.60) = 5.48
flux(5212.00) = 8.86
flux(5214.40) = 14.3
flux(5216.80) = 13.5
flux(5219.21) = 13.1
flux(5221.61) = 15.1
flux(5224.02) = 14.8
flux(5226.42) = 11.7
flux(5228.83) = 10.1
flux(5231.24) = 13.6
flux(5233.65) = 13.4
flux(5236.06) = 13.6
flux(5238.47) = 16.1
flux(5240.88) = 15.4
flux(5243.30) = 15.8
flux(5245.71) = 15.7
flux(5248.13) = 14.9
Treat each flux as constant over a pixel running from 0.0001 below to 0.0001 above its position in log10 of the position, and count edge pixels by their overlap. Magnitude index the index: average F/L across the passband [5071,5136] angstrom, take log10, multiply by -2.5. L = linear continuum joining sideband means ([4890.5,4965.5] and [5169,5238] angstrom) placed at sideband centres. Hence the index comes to 0.09 mag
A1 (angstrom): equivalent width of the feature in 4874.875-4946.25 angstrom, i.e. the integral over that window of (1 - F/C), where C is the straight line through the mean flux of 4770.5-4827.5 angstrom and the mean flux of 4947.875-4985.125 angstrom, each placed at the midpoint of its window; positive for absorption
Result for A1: -2.02 angstrom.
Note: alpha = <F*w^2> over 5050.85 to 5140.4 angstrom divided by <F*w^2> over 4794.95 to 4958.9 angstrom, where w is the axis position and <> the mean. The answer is 0.91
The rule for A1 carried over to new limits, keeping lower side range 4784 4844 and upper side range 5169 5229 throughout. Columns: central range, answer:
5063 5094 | -0.5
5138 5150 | 0.3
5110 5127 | -0.3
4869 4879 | 1.2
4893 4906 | -1.8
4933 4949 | -2.6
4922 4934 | -1.4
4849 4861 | -1.6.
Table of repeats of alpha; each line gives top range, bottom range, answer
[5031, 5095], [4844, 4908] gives 0.95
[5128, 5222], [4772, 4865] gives 0.89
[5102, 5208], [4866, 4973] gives 0.83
